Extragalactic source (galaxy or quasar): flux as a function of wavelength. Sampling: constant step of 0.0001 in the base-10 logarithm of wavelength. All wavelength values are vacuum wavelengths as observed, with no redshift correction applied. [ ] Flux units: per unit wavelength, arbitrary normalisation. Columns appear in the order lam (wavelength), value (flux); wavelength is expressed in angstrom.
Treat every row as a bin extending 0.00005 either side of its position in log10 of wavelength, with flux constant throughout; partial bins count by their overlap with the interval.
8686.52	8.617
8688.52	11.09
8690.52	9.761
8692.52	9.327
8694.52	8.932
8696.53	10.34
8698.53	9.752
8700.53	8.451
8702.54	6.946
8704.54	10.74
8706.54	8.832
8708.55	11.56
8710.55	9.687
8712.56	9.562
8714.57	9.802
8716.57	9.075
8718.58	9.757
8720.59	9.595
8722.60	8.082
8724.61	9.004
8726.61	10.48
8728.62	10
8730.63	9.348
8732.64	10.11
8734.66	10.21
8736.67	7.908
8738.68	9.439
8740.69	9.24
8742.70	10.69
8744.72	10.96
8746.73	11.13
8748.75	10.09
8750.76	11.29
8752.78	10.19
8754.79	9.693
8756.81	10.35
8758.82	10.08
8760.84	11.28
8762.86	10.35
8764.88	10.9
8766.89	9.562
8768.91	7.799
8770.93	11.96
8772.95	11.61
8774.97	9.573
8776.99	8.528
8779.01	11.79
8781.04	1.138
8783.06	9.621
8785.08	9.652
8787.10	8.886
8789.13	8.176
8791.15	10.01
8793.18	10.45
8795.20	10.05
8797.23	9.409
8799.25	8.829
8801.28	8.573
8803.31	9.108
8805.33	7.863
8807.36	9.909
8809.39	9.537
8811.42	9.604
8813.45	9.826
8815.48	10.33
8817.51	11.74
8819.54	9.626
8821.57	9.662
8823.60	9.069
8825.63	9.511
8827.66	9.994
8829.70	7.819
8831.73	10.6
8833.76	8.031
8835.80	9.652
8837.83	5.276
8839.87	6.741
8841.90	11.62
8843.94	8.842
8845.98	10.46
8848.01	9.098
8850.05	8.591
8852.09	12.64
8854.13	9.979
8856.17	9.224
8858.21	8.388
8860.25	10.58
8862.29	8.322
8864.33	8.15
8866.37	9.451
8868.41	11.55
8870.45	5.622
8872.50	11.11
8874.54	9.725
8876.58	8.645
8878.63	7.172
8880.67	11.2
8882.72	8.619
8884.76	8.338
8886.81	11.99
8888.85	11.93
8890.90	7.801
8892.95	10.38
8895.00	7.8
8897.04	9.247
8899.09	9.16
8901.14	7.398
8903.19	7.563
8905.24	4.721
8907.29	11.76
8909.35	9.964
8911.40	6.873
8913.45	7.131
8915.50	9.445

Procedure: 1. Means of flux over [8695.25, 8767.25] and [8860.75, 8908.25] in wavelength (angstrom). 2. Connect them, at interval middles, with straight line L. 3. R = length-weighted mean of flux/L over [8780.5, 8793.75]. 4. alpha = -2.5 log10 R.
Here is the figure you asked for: 0.132 mag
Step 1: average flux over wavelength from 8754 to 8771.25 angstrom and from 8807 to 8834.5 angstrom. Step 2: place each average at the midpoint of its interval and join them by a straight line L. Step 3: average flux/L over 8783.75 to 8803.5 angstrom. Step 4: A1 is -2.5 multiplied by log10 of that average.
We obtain 0.06 mag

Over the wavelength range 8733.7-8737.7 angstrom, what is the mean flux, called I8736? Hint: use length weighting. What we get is 9.06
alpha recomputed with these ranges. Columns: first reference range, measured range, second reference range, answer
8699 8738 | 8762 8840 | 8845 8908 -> 0.006 mag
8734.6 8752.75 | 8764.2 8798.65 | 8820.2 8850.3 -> 0.036 mag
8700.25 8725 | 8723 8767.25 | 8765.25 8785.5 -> -0.094 mag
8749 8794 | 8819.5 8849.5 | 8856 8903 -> 0.041 mag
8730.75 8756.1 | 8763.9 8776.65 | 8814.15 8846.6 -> -0.036 mag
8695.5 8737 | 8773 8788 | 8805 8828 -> 0.121 mag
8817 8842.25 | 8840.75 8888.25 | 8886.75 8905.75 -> -0.076 mag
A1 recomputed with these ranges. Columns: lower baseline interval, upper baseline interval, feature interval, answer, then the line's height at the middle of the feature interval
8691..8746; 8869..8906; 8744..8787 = -0.05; 9.37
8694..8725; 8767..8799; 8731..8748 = -0.07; 9.33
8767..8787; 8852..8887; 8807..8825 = -0.08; 9.19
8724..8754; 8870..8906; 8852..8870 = -0.05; 9.09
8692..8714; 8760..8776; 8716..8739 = 0.04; 9.81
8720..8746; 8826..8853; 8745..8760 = -0.10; 9.55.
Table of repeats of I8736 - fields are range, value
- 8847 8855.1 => 10.1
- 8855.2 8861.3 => 9.39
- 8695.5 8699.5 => 10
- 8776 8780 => 10.2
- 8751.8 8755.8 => 9.95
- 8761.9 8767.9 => 10.3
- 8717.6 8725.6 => 9.1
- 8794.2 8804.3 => 9.19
